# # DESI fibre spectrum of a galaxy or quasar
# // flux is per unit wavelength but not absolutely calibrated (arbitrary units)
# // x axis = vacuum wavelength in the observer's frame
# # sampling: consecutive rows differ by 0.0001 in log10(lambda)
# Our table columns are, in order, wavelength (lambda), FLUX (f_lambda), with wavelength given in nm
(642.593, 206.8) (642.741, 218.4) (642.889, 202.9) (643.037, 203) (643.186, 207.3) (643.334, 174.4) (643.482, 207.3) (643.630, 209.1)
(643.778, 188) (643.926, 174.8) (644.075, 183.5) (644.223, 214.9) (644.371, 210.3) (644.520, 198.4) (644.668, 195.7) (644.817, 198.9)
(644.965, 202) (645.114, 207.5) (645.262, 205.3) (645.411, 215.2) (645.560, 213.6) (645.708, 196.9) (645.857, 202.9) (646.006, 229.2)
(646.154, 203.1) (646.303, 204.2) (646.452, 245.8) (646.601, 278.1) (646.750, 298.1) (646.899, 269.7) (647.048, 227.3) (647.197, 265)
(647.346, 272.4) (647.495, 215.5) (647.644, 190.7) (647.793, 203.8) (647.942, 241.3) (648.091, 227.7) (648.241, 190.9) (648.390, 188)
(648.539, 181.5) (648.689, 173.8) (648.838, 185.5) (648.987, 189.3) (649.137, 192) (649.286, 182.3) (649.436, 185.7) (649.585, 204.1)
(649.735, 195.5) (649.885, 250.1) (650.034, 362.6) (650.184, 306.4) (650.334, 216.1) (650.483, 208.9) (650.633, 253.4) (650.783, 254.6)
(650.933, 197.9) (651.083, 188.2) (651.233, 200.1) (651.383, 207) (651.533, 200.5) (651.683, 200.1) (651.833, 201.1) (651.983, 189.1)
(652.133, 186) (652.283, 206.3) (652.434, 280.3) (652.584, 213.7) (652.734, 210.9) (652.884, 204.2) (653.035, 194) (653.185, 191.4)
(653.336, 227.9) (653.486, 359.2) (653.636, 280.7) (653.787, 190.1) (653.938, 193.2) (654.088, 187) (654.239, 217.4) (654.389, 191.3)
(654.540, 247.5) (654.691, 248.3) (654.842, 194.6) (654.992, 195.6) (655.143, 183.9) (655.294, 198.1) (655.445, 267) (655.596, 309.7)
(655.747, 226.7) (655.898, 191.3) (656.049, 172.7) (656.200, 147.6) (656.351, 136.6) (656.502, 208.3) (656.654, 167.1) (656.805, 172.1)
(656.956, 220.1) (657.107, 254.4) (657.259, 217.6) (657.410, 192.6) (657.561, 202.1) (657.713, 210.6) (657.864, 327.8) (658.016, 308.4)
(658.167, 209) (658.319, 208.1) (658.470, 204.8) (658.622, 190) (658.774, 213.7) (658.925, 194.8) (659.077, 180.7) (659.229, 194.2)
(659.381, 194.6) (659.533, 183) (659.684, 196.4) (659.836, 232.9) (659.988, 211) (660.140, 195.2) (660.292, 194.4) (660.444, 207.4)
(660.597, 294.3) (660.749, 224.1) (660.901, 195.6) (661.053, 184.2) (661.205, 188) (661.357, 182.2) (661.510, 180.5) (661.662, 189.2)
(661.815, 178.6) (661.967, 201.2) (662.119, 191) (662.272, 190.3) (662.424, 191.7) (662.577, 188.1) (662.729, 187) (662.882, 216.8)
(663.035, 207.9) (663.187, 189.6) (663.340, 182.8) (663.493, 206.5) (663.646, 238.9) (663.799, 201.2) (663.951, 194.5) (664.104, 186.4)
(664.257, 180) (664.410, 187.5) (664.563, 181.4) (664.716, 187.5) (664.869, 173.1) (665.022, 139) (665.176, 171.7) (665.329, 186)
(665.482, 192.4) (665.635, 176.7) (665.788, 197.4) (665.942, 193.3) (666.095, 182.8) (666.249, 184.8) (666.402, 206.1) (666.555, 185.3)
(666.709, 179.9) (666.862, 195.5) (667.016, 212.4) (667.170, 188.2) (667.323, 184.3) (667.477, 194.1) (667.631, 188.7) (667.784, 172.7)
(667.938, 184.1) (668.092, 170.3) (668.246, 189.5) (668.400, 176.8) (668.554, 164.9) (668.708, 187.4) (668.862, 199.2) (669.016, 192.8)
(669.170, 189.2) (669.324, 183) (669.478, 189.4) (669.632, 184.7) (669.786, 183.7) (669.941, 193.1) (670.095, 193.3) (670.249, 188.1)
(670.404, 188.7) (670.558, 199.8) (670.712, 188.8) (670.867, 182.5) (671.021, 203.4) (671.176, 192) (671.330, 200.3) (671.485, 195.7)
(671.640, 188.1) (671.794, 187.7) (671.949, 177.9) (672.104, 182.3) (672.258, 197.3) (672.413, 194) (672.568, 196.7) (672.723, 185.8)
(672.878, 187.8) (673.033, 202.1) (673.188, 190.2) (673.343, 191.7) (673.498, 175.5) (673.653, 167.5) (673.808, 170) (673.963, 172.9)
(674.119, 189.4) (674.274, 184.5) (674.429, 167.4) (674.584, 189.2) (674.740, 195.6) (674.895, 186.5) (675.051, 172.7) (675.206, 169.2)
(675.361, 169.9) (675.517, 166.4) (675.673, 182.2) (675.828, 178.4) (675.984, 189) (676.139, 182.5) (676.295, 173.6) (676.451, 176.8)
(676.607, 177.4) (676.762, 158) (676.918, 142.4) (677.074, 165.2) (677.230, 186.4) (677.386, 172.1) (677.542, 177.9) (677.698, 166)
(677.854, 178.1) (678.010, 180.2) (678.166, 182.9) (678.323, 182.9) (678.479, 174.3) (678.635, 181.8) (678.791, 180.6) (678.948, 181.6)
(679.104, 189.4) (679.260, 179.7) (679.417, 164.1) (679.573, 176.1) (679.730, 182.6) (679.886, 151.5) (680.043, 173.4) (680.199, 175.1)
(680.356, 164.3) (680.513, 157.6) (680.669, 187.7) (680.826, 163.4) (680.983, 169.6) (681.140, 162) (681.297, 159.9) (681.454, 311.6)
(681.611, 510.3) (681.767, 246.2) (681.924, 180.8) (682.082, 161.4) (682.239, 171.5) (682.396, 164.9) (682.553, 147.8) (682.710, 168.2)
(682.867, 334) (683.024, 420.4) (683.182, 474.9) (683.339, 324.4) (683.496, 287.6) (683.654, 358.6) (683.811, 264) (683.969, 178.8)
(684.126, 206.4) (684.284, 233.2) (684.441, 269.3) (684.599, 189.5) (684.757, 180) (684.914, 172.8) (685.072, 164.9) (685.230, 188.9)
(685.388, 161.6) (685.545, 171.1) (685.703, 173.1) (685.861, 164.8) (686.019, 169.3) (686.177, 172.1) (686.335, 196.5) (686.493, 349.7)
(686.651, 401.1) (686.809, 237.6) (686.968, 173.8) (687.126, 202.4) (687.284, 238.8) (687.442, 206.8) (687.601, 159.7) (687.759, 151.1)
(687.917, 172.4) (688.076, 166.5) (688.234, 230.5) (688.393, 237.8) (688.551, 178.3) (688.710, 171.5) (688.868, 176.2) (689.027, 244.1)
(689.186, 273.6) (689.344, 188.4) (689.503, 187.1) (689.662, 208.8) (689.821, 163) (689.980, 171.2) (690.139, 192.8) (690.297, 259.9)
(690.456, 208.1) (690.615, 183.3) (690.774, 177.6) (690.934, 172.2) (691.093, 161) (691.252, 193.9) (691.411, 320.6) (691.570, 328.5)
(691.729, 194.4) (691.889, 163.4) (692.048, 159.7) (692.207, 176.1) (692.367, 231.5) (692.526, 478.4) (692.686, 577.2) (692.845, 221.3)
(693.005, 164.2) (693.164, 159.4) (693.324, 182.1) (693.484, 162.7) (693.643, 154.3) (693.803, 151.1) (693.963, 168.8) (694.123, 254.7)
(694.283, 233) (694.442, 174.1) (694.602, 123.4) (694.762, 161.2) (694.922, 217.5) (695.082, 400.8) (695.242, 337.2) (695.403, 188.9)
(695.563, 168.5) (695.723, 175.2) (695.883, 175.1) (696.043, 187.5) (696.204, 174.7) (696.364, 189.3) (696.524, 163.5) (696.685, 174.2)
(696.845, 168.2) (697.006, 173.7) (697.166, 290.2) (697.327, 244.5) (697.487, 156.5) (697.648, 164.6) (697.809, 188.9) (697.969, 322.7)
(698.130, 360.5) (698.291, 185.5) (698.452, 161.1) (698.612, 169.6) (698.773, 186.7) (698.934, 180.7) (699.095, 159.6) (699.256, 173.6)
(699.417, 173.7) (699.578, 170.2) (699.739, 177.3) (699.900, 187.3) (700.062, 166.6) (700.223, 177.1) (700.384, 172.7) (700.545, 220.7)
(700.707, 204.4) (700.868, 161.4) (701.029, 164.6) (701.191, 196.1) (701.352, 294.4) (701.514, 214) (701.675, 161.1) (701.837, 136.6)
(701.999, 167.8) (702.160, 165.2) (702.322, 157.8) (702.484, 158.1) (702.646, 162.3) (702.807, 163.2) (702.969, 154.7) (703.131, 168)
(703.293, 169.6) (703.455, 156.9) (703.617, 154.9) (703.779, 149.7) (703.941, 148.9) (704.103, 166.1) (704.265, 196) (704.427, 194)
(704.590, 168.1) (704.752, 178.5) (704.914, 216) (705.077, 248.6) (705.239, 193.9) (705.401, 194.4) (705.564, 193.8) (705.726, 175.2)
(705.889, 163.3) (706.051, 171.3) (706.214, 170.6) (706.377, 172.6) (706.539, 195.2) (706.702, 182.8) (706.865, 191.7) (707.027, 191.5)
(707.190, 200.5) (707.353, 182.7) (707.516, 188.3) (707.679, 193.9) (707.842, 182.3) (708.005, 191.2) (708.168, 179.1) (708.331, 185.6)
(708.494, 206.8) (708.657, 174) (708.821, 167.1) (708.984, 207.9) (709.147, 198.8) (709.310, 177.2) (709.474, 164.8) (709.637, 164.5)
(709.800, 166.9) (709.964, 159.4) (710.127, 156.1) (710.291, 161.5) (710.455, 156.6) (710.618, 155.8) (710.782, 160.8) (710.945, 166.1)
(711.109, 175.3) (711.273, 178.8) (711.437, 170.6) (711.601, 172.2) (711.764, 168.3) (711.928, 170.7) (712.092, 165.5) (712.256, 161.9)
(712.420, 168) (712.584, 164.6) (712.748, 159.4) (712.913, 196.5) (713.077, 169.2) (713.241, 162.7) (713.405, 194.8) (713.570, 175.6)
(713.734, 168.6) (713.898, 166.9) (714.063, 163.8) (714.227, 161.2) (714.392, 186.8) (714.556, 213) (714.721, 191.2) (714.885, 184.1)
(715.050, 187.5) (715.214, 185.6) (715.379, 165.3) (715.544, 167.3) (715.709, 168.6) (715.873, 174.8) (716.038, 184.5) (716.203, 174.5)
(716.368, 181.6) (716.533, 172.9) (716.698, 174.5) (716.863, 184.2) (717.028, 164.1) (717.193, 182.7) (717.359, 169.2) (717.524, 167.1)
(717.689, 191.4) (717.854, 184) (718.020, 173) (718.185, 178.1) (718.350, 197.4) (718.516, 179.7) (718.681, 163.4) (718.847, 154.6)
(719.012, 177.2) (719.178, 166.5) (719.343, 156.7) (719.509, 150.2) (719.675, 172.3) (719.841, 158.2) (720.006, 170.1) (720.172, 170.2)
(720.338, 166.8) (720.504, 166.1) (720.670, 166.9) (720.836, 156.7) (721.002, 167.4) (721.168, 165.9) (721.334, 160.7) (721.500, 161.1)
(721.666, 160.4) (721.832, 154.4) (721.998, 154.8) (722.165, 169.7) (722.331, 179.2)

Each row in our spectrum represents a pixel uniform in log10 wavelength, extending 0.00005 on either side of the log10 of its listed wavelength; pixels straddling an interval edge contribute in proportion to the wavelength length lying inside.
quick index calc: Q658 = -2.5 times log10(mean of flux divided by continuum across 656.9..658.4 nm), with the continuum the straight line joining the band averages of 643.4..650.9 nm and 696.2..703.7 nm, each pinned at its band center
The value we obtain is -0.114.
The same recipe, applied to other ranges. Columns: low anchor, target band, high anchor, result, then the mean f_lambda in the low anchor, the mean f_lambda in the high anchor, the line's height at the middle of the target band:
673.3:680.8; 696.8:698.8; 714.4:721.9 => -0.228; 176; 173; 174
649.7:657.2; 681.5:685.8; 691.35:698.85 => -0.109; 218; 218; 218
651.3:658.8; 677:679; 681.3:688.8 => 0.260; 215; 229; 226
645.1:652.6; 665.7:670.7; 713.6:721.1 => 0.102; 220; 173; 207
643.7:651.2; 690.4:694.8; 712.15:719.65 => -0.143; 218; 175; 189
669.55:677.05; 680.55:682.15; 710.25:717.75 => -0.228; 183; 174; 182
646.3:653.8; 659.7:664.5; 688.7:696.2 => 0.111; 224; 215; 221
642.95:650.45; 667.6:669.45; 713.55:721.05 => 0.109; 216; 174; 203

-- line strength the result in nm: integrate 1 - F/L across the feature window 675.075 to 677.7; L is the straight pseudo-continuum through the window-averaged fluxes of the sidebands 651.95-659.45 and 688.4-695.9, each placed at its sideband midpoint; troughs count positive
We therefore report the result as 0.518 nm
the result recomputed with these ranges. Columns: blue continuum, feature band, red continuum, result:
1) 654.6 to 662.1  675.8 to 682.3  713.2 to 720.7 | 0.311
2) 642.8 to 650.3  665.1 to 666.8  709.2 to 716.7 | 0.132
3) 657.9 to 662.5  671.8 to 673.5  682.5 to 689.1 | 0.199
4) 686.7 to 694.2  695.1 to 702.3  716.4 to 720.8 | 0.179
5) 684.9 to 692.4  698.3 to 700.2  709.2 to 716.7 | 0.158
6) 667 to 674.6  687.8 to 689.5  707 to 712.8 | -0.193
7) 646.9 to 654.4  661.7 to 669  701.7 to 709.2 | 0.673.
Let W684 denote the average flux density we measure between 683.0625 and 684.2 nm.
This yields 304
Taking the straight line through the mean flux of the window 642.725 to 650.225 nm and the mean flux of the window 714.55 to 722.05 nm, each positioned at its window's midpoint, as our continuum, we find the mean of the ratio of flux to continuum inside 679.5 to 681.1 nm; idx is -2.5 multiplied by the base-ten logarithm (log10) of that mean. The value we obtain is 0.15 mag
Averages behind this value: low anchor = 215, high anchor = 172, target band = 170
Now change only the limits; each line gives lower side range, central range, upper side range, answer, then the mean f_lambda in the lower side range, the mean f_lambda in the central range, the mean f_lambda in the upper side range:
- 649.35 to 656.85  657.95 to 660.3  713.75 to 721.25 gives 0.03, 217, 207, 173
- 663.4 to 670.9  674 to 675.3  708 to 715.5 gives 0.02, 188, 181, 174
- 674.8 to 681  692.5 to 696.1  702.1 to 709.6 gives -0.25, 174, 223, 180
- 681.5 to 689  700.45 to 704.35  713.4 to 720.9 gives 0.14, 227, 175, 174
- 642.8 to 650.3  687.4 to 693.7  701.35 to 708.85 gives -0.13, 215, 213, 180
